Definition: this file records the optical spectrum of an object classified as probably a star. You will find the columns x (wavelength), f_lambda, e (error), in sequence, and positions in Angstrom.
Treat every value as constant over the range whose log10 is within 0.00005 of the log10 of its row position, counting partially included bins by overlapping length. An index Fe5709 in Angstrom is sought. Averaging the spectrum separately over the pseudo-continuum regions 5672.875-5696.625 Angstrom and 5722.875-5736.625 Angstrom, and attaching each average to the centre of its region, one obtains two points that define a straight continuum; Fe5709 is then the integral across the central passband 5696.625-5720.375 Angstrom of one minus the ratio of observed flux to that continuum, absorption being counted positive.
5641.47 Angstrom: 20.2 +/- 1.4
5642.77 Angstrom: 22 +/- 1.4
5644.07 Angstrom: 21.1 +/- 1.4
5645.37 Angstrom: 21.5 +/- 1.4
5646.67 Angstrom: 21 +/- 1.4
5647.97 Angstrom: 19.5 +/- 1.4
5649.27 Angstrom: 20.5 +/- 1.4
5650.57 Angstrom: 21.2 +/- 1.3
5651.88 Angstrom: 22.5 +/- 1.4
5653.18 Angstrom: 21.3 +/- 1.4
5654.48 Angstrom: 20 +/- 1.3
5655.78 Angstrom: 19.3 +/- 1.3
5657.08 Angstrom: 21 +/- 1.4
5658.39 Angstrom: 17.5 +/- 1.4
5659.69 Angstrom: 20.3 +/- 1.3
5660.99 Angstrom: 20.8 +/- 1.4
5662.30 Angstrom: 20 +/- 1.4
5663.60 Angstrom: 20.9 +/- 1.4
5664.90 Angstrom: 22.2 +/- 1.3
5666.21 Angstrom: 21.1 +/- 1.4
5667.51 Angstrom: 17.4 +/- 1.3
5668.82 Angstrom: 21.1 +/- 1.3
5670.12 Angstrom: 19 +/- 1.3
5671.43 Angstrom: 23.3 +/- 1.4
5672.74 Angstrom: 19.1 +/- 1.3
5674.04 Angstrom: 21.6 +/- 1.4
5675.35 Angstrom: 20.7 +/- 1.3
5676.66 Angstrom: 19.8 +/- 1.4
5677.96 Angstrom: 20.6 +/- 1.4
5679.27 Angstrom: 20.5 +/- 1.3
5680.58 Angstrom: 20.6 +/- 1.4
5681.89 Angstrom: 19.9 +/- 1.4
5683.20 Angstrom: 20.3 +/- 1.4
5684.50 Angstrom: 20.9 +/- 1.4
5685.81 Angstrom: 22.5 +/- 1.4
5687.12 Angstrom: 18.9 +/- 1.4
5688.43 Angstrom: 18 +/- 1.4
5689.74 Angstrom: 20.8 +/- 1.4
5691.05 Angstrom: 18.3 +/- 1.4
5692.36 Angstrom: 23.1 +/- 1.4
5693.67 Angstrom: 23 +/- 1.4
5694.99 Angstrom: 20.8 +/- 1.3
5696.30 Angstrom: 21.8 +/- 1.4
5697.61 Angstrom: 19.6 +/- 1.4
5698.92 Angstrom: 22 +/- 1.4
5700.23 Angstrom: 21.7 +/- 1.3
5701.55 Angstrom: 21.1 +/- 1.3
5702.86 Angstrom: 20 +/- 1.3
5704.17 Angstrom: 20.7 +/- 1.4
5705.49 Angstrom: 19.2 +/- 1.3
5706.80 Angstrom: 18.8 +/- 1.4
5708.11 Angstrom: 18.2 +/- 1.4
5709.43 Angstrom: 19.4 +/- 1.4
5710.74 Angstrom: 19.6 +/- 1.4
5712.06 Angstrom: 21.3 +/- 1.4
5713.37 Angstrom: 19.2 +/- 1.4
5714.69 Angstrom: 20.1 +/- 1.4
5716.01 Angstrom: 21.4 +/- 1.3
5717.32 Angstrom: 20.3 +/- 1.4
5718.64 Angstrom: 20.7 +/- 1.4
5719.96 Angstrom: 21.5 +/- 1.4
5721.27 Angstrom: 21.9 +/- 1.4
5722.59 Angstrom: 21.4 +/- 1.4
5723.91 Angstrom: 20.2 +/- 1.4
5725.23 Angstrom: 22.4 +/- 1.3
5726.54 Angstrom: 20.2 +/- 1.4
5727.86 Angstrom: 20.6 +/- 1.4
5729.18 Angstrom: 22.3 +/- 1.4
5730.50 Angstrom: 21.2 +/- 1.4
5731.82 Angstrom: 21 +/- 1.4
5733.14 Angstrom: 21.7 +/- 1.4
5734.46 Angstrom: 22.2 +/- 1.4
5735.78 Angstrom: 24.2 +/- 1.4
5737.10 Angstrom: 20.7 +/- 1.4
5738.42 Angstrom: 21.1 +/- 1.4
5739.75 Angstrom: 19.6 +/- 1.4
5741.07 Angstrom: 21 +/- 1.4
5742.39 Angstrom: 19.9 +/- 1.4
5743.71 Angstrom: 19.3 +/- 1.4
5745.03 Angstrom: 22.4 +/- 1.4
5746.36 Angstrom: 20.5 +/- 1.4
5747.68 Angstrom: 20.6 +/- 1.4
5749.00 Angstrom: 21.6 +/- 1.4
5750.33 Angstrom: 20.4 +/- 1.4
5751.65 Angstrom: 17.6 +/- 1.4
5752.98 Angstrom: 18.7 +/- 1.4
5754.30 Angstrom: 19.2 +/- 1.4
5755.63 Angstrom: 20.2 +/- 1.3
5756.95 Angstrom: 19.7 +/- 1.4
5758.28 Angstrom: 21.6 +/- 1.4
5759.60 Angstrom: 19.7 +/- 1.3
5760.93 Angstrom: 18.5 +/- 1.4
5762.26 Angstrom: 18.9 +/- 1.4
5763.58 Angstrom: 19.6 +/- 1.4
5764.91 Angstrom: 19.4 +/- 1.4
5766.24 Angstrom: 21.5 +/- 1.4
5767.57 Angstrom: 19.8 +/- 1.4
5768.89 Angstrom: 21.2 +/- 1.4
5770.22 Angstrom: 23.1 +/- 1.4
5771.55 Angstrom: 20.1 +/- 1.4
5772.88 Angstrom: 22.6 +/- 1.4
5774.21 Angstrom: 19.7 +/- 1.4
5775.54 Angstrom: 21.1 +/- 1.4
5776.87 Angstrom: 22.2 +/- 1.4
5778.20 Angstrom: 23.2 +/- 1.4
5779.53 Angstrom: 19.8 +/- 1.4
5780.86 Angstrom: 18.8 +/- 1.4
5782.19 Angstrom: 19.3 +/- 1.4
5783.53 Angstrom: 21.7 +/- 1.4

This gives 1.0 Angstrom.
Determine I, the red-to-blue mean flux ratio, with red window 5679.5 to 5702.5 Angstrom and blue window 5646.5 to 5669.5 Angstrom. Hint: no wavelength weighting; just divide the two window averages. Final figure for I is 1.02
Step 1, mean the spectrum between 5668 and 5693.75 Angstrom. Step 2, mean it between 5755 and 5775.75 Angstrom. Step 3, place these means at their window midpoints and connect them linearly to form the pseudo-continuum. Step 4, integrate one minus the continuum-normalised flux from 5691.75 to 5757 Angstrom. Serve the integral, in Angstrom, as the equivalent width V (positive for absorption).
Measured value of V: -0.8 Angstrom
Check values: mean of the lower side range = 20.5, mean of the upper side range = 20.4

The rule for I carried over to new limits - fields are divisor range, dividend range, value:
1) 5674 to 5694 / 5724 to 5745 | 1.03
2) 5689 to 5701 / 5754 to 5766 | 0.93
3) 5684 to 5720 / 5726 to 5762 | 1.01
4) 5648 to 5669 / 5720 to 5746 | 1.04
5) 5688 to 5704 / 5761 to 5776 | 0.98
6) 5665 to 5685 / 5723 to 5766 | 1.00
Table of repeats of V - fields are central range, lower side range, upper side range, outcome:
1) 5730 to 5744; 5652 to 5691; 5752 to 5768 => -0.9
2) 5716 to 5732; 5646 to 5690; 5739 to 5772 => -0.7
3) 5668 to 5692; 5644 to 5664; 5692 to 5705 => 0.7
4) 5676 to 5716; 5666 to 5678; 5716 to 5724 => 0.7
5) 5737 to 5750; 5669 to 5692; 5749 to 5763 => -0.6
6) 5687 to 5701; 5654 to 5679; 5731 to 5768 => -0.3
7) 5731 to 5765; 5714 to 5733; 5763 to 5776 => 0.9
